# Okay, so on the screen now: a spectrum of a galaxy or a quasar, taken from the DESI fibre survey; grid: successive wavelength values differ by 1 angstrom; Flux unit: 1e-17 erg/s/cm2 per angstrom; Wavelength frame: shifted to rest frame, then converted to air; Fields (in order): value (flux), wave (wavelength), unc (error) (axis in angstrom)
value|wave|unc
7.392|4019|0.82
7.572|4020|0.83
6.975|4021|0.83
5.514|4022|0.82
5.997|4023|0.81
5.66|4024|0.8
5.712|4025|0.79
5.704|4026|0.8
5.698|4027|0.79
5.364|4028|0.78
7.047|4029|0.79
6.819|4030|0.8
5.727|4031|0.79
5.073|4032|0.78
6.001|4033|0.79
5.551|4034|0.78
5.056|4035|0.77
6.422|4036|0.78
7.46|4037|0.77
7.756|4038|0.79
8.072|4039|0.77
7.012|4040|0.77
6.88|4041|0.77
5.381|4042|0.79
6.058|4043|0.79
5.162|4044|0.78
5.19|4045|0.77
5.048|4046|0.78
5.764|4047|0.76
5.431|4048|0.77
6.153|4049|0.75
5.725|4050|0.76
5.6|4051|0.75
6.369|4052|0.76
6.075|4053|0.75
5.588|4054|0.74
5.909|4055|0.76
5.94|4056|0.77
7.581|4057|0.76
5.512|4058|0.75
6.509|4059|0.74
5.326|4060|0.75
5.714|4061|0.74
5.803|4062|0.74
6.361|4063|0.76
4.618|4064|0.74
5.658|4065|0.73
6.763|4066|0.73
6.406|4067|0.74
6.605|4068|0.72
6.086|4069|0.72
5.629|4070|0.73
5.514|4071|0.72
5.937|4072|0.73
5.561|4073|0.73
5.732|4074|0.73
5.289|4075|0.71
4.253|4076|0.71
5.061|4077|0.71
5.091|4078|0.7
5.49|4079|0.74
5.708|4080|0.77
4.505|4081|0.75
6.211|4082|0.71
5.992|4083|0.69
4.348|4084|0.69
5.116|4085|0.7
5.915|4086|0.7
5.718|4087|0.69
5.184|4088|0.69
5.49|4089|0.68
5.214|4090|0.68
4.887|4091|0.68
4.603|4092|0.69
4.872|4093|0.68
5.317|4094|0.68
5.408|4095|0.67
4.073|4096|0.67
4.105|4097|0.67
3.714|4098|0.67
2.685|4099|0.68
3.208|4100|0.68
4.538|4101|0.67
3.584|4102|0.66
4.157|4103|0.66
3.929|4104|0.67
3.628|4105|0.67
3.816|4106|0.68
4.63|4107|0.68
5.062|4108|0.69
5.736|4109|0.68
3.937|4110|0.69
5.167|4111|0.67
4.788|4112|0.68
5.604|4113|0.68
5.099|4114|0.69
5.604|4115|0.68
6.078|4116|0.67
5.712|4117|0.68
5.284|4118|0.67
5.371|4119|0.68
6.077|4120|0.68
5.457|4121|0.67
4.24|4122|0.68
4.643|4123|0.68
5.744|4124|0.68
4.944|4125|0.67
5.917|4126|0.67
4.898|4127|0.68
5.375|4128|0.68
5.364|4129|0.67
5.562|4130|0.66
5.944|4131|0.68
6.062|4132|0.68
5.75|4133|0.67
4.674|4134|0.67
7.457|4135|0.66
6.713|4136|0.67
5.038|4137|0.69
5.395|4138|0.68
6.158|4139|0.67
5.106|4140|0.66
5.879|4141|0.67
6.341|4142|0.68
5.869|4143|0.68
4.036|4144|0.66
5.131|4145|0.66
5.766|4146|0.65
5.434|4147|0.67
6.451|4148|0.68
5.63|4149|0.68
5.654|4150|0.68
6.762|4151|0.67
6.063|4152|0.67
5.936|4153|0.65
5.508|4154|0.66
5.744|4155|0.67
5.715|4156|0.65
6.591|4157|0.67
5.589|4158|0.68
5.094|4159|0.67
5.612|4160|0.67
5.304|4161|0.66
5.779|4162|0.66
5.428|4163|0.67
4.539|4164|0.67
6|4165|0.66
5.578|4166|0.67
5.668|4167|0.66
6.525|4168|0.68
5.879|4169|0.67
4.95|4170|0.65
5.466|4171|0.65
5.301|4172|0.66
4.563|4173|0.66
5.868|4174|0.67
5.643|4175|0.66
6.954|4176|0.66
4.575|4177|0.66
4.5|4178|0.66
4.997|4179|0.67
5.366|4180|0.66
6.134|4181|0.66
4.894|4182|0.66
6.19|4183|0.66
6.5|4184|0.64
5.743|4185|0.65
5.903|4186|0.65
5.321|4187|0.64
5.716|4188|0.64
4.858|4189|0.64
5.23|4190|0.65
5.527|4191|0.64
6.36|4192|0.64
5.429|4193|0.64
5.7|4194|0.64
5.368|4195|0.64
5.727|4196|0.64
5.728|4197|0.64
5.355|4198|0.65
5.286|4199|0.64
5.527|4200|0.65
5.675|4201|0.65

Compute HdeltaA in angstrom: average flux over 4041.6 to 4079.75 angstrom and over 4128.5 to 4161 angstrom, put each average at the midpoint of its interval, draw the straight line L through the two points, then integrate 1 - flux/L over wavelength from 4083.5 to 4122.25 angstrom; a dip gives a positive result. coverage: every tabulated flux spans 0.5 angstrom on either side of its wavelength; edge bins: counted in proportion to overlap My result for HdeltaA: 6.3 angstrom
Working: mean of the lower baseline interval 5.73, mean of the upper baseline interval 5.74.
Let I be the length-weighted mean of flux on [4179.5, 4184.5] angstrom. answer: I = 5.82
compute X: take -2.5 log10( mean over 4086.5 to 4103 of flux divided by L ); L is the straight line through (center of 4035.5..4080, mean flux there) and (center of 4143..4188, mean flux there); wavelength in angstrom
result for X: 0.27 mag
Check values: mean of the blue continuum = 5.94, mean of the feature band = 4.53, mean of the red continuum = 5.6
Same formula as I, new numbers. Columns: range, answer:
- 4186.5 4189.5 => 5.3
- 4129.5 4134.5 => 5.6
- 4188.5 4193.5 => 5.48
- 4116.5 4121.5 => 5.58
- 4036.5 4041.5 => 7.44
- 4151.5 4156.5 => 5.79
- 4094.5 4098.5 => 4.33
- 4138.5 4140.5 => 5.63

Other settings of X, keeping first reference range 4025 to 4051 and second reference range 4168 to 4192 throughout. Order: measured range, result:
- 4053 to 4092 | 0.05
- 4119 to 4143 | 0.02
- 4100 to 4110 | 0.33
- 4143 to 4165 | 0.00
